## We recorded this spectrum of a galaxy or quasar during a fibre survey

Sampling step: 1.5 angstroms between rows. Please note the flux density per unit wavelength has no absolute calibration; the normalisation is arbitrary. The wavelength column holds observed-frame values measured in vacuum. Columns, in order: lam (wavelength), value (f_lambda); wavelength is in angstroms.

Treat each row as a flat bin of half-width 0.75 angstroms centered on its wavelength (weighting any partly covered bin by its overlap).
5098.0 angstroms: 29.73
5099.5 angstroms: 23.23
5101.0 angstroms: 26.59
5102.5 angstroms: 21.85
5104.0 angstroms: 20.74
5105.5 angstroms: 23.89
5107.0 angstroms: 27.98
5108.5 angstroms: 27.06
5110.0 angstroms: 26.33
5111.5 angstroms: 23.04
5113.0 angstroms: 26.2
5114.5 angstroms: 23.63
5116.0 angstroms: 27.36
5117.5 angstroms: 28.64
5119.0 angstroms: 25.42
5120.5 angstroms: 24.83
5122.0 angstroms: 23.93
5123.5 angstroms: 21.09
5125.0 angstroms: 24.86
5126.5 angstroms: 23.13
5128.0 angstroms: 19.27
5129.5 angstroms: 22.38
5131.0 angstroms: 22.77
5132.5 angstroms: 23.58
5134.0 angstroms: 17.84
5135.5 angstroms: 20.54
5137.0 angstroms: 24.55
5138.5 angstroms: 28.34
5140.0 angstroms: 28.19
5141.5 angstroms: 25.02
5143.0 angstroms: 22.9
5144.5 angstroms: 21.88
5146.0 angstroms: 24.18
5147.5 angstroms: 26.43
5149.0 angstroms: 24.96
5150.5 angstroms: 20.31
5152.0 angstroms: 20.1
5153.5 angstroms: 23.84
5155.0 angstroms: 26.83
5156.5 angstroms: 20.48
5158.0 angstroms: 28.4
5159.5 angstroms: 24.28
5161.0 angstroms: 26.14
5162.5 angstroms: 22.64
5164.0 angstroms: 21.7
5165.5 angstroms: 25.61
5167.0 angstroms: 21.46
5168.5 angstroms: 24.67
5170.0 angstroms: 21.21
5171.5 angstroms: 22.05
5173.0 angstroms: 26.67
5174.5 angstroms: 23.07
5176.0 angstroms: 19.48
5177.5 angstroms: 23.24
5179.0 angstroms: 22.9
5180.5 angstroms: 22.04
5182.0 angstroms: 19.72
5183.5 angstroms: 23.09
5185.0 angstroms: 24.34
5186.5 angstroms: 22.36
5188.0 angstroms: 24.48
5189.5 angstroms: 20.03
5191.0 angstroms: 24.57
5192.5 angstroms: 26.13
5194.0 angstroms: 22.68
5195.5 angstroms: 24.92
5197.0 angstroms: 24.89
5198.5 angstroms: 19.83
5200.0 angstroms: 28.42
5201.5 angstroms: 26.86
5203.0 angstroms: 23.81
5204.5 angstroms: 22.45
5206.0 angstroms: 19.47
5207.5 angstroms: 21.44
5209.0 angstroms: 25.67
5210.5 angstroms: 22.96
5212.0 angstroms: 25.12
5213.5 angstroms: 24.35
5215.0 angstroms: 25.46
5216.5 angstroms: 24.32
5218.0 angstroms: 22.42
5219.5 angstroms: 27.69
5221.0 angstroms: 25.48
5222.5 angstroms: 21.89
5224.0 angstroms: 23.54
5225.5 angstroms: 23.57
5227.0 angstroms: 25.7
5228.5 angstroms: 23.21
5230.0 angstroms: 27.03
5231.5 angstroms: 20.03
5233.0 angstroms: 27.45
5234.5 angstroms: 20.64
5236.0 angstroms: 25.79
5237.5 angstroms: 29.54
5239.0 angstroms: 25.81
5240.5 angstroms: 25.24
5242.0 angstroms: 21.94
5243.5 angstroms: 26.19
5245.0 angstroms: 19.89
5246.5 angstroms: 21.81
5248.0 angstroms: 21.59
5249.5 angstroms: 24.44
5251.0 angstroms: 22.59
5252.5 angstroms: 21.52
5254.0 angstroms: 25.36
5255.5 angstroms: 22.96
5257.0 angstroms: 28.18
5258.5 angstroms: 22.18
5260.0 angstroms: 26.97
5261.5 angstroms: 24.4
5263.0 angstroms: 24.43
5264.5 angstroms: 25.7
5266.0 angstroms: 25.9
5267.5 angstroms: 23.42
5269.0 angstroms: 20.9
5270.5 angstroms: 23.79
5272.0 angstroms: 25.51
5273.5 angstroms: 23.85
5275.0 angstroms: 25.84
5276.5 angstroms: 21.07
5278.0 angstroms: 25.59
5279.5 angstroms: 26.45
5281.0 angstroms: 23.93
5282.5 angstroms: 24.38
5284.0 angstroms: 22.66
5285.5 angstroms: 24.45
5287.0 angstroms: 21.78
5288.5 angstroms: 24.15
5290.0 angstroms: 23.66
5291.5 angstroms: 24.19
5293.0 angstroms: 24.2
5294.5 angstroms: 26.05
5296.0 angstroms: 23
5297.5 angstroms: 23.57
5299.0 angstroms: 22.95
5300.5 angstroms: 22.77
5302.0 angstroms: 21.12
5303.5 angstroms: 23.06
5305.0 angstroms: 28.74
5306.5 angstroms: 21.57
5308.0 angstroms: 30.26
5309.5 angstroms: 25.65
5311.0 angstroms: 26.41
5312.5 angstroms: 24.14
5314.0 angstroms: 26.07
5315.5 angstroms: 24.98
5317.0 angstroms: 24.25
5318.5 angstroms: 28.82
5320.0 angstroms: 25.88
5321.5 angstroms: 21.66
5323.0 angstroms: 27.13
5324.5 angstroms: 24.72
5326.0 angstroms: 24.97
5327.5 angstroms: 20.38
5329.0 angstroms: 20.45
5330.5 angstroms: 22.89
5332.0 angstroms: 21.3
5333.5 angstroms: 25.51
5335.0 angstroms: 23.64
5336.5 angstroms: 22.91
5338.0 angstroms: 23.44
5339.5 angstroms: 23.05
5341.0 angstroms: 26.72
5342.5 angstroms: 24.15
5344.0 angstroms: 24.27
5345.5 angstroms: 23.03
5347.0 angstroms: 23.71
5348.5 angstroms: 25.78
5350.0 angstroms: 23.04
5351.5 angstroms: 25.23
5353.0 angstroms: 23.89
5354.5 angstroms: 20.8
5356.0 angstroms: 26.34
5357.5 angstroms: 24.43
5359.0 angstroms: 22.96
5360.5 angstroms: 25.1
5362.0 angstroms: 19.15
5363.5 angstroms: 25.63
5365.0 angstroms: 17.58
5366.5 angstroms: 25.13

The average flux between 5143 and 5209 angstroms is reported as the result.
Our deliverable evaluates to 23.4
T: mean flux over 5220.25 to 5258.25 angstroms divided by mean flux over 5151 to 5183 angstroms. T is 1.0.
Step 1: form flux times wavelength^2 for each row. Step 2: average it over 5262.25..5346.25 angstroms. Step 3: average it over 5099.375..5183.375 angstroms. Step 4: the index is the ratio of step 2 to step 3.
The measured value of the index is 1.09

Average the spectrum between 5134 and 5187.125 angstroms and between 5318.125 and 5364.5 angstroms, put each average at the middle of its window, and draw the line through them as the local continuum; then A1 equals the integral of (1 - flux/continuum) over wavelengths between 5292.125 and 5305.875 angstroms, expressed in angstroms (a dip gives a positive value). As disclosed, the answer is -0.10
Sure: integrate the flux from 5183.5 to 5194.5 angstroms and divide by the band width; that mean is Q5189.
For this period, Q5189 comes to 23.5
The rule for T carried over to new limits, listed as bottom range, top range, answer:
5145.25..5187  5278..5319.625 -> 1.06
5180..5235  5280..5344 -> 1.02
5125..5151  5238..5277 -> 1.02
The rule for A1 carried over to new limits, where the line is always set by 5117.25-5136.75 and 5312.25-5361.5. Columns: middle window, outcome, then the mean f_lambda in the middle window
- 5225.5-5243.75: -1.0 angstroms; 24.8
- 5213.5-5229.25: -0.6 angstroms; 24.3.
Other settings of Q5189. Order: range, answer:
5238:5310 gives 24.1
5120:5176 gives 23.5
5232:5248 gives 24.2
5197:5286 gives 24.1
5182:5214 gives 23.6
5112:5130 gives 24.2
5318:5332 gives 23.9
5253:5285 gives 24.4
